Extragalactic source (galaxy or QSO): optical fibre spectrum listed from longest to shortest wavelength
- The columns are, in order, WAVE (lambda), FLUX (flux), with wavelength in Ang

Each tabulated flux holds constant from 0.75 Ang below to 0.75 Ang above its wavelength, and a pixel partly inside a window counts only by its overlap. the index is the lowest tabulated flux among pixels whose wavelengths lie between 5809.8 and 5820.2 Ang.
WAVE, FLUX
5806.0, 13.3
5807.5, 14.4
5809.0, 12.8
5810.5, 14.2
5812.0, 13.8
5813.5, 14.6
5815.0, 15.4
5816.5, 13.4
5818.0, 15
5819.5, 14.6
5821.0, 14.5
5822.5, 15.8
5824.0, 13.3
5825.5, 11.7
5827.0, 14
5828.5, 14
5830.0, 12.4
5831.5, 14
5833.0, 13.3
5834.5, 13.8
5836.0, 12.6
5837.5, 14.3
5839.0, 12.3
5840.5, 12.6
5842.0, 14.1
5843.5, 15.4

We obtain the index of 13.4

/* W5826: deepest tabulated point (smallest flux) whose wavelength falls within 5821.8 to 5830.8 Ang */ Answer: 11.7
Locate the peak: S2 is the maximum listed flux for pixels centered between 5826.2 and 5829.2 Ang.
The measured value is 14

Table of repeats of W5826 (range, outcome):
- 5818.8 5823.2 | 14.5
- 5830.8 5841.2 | 12.3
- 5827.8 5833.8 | 12.4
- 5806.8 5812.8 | 12.8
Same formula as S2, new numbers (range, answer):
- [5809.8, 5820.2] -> 15.4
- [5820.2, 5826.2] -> 15.8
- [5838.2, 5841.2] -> 12.6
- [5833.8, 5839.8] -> 14.3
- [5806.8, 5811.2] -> 14.4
